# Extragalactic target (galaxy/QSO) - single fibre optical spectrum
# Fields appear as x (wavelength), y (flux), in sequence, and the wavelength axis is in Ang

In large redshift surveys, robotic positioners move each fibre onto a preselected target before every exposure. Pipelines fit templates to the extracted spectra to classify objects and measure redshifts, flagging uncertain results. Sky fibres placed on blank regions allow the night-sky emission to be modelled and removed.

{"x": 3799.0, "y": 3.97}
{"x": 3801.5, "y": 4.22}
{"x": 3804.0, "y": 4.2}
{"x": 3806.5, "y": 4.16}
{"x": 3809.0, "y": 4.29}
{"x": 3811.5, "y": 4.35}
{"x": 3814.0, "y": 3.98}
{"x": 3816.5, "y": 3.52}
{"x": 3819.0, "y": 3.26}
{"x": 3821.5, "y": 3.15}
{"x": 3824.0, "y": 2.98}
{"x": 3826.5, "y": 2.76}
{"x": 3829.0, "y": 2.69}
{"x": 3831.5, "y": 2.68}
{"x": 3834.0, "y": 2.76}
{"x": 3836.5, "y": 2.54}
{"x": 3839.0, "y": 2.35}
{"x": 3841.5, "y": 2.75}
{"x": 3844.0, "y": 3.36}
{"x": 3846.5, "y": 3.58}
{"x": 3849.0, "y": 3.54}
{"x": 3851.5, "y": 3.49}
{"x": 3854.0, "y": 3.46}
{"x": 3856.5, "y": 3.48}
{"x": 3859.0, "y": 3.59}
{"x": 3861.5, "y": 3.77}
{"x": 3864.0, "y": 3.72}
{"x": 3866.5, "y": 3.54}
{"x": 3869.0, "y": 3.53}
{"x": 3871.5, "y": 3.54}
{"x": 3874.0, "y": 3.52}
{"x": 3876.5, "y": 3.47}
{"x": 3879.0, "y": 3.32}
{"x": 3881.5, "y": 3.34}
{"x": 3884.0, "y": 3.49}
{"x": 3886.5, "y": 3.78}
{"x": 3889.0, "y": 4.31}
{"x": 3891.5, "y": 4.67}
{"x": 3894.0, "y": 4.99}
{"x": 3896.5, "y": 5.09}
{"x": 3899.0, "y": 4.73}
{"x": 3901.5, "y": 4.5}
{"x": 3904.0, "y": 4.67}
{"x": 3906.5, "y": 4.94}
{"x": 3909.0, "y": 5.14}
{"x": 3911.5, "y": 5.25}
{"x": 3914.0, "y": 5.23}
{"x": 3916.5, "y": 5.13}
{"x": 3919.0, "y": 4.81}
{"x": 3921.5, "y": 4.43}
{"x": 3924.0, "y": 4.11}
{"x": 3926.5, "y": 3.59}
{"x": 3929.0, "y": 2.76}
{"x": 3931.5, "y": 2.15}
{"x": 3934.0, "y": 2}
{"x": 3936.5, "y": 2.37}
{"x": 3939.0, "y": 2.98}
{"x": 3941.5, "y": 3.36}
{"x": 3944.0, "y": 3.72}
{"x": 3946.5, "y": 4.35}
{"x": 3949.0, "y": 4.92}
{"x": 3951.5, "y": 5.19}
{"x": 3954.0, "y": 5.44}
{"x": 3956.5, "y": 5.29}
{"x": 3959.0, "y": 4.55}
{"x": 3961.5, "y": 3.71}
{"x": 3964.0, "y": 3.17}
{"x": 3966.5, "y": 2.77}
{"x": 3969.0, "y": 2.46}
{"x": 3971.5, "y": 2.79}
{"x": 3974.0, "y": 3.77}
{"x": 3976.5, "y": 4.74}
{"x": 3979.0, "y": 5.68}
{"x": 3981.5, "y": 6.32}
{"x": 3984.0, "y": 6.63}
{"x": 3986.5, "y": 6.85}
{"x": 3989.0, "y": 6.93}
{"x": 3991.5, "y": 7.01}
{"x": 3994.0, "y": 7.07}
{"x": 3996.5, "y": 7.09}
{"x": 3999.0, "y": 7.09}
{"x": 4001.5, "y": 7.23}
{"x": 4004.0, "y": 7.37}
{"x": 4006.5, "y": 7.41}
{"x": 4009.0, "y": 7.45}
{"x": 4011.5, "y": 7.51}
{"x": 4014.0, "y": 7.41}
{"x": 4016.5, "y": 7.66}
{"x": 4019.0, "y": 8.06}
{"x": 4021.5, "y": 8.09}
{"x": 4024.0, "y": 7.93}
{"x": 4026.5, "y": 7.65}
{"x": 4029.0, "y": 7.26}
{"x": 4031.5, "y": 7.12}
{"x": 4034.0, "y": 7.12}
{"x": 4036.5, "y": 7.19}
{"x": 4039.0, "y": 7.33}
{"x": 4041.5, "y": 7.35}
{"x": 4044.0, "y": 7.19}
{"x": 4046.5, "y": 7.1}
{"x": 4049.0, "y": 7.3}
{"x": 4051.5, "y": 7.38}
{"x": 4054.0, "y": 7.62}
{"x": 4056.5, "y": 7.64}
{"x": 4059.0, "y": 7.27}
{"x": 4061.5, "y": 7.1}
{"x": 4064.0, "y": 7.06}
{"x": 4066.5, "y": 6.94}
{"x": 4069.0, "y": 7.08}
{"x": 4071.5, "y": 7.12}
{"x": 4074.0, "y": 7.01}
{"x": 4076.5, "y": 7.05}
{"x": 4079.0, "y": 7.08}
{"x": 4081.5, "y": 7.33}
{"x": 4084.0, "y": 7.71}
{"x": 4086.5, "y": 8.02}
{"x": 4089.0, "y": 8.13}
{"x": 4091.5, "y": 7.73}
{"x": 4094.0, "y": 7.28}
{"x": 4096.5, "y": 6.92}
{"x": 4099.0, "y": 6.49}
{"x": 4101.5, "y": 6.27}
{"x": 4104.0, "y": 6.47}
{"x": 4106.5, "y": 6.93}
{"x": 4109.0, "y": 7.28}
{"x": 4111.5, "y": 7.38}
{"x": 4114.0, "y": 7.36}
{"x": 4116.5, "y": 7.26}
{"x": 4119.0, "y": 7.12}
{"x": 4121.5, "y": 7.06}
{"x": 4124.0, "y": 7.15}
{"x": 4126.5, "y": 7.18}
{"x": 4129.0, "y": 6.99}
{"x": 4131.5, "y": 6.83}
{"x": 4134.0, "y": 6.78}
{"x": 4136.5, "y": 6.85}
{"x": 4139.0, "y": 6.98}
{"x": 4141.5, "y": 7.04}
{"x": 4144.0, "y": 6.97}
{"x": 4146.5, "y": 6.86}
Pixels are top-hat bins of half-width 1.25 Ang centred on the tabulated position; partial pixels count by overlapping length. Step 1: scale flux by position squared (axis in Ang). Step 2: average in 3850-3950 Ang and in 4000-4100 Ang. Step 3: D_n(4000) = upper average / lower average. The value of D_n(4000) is 2.0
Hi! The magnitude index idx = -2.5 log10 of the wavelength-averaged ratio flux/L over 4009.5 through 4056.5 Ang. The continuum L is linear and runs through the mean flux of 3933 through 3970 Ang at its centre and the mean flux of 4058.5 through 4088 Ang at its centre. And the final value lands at -0.226 mag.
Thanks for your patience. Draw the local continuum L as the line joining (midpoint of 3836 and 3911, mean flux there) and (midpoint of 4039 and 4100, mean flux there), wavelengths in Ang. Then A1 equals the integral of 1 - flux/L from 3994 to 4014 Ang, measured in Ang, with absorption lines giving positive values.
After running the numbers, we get -3.79 Ang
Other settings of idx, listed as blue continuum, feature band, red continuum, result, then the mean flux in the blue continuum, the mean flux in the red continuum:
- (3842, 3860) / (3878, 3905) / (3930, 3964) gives -0.18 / 3.47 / 3.82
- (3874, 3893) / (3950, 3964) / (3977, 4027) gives 0.24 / 3.77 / 7.18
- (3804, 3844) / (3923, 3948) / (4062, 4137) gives 0.46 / 3.25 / 7.13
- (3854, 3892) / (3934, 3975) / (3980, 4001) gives 0.49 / 3.64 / 6.87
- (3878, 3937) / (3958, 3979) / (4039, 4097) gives 0.43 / 4.14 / 7.33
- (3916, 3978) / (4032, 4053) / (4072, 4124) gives -0.22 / 3.77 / 7.19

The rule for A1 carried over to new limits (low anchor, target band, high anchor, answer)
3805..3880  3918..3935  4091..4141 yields 4.04 Ang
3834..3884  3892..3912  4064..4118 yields -4.10 Ang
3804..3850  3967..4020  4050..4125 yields -4.65 Ang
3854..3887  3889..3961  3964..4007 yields 3.58 Ang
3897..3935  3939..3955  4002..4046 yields 2.58 Ang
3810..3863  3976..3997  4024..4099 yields -1.96 Ang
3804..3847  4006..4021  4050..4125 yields -3.74 Ang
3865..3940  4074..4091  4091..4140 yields -2.55 Ang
